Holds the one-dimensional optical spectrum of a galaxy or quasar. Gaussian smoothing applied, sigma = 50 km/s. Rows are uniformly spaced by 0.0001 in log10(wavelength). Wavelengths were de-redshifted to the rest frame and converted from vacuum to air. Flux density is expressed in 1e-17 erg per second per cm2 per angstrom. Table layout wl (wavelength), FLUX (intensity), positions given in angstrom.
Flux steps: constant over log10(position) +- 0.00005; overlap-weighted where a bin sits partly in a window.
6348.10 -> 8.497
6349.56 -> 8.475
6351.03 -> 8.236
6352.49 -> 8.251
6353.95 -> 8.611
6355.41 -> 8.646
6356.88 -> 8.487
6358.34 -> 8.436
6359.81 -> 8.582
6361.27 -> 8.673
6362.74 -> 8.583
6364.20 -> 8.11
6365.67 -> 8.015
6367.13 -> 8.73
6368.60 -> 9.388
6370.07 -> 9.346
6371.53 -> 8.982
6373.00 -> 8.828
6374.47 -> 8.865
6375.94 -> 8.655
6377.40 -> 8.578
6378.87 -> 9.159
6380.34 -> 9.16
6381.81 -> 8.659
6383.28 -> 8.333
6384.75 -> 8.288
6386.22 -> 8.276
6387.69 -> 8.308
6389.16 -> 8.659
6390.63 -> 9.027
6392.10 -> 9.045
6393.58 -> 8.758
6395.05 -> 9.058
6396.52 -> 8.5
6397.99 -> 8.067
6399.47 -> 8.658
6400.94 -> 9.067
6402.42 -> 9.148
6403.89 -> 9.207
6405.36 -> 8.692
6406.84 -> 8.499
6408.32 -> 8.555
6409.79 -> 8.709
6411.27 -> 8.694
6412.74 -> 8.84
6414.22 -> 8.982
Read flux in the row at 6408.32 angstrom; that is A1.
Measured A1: 8.555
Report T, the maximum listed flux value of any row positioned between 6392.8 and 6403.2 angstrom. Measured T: 9.148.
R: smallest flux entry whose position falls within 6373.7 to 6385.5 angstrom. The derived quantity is 8.288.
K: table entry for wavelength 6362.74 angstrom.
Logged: 8.583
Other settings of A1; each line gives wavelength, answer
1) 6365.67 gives 8.015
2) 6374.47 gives 8.865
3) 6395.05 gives 9.058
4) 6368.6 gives 9.388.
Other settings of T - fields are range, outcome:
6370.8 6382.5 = 9.16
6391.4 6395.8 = 9.058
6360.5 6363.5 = 8.673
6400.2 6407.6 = 9.207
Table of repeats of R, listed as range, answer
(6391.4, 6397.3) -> 8.5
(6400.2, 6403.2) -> 9.067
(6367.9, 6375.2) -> 8.828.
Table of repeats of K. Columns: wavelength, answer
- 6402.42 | 9.148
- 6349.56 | 8.475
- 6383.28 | 8.333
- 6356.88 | 8.487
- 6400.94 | 9.067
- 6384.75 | 8.288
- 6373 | 8.828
